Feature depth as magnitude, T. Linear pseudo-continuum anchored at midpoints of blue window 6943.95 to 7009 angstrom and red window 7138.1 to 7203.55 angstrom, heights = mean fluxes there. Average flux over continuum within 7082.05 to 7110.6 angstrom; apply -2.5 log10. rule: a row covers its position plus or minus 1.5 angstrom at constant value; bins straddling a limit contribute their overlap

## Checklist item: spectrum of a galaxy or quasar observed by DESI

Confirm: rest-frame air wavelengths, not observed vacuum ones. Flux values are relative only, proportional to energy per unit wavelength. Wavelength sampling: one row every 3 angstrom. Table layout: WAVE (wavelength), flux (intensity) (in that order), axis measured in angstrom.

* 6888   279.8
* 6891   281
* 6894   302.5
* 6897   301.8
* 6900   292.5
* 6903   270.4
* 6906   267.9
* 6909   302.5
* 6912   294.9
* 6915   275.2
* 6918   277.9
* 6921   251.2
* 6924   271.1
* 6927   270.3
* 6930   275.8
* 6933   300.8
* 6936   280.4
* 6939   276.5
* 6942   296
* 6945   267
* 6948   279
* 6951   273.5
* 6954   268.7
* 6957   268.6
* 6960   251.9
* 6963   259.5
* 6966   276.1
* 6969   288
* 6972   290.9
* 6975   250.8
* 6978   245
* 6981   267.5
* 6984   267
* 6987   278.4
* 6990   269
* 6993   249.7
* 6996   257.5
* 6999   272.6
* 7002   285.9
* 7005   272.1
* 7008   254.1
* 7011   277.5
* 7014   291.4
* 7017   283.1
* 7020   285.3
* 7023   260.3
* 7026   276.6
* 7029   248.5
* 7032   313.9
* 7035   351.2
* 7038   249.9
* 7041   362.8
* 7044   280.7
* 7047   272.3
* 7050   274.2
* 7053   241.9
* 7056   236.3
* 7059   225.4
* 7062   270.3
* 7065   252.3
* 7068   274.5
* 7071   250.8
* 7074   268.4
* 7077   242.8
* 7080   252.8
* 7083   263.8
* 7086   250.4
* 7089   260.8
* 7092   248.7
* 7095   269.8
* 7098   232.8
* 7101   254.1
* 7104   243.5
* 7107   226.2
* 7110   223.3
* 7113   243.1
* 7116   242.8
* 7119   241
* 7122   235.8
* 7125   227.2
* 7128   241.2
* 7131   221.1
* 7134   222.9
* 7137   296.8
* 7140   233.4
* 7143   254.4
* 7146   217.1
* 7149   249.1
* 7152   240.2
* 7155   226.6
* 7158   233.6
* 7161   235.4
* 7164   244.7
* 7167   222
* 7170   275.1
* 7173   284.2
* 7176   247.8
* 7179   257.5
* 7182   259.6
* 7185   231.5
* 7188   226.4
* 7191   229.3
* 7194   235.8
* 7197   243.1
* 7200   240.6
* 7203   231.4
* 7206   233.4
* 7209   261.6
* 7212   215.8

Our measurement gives 0.02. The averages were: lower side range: 268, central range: 248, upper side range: 242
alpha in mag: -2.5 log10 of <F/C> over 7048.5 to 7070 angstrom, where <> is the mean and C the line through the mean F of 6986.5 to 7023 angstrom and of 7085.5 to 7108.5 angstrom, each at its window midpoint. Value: 0.02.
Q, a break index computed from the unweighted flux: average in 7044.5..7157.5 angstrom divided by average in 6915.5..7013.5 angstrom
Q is 0.91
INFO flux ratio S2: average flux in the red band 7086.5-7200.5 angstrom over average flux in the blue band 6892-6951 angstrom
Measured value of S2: 0.86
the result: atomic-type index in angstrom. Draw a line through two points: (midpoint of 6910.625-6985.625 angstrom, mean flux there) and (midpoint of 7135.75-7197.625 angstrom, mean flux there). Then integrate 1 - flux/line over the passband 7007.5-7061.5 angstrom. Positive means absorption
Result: -3.2 angstrom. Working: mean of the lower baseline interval 273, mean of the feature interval 277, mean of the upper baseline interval 245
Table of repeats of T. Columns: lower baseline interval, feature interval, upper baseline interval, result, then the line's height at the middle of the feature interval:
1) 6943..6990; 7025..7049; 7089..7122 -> -0.152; 256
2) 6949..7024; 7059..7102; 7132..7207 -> 0.002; 256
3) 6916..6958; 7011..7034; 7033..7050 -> 0.057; 296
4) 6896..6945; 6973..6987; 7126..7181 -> 0.043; 272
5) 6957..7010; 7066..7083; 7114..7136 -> -0.051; 246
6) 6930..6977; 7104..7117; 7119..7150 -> 0.045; 244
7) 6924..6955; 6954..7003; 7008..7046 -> 0.062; 283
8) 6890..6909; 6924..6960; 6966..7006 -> 0.007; 278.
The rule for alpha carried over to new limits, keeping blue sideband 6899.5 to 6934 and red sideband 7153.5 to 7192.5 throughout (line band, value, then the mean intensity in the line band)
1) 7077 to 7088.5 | 0.01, 254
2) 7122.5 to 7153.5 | 0.04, 240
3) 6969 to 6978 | 0.01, 269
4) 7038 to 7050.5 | -0.13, 294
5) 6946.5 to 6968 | 0.02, 269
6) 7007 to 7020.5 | -0.05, 279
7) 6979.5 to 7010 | 0.00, 268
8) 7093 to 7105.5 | 0.02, 250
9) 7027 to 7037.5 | -0.14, 298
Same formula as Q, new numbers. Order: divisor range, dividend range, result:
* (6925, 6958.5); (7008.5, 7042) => 1.04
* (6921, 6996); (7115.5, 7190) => 0.90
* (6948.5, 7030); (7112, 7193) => 0.90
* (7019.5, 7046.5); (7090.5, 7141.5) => 0.83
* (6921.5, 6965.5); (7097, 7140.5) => 0.87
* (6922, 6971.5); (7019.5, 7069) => 1.00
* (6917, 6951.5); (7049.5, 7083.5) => 0.92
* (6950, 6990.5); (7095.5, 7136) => 0.88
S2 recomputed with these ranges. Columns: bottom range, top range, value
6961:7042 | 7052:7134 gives 0.89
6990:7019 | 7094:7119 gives 0.89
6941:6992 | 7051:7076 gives 0.94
